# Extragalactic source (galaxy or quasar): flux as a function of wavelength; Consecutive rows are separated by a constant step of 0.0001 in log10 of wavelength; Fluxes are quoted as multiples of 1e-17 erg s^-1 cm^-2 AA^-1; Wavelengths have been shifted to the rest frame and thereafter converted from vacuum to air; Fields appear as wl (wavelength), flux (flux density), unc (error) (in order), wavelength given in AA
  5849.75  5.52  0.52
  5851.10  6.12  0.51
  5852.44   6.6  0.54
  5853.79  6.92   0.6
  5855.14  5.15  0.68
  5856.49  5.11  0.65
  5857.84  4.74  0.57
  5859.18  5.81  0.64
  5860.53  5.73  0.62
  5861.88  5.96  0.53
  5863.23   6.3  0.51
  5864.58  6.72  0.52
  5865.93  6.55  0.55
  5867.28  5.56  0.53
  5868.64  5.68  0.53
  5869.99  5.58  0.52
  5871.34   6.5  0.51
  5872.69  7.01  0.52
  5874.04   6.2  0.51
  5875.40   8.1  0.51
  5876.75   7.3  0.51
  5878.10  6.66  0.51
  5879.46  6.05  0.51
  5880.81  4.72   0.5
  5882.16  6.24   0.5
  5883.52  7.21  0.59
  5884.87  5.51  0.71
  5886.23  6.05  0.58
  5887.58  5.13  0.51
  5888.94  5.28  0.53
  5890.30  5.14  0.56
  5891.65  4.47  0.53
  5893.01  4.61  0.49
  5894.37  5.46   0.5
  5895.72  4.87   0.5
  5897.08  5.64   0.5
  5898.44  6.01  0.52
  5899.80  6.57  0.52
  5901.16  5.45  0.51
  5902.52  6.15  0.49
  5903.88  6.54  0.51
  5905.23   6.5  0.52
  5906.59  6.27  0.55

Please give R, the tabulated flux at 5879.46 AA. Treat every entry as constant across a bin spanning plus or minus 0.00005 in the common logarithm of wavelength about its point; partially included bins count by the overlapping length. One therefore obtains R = 6.05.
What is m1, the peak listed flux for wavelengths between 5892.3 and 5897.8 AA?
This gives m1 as 5.64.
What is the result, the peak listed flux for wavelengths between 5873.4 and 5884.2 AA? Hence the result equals 8.1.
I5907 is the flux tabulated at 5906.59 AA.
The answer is 6.27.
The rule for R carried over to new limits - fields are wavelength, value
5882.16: 6.24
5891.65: 4.47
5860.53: 5.73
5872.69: 7.01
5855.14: 5.15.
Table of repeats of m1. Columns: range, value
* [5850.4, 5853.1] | 6.6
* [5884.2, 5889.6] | 6.05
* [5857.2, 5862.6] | 5.96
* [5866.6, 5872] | 6.5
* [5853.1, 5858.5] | 6.92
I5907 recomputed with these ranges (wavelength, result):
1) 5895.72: 4.87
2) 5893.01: 4.61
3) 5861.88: 5.96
